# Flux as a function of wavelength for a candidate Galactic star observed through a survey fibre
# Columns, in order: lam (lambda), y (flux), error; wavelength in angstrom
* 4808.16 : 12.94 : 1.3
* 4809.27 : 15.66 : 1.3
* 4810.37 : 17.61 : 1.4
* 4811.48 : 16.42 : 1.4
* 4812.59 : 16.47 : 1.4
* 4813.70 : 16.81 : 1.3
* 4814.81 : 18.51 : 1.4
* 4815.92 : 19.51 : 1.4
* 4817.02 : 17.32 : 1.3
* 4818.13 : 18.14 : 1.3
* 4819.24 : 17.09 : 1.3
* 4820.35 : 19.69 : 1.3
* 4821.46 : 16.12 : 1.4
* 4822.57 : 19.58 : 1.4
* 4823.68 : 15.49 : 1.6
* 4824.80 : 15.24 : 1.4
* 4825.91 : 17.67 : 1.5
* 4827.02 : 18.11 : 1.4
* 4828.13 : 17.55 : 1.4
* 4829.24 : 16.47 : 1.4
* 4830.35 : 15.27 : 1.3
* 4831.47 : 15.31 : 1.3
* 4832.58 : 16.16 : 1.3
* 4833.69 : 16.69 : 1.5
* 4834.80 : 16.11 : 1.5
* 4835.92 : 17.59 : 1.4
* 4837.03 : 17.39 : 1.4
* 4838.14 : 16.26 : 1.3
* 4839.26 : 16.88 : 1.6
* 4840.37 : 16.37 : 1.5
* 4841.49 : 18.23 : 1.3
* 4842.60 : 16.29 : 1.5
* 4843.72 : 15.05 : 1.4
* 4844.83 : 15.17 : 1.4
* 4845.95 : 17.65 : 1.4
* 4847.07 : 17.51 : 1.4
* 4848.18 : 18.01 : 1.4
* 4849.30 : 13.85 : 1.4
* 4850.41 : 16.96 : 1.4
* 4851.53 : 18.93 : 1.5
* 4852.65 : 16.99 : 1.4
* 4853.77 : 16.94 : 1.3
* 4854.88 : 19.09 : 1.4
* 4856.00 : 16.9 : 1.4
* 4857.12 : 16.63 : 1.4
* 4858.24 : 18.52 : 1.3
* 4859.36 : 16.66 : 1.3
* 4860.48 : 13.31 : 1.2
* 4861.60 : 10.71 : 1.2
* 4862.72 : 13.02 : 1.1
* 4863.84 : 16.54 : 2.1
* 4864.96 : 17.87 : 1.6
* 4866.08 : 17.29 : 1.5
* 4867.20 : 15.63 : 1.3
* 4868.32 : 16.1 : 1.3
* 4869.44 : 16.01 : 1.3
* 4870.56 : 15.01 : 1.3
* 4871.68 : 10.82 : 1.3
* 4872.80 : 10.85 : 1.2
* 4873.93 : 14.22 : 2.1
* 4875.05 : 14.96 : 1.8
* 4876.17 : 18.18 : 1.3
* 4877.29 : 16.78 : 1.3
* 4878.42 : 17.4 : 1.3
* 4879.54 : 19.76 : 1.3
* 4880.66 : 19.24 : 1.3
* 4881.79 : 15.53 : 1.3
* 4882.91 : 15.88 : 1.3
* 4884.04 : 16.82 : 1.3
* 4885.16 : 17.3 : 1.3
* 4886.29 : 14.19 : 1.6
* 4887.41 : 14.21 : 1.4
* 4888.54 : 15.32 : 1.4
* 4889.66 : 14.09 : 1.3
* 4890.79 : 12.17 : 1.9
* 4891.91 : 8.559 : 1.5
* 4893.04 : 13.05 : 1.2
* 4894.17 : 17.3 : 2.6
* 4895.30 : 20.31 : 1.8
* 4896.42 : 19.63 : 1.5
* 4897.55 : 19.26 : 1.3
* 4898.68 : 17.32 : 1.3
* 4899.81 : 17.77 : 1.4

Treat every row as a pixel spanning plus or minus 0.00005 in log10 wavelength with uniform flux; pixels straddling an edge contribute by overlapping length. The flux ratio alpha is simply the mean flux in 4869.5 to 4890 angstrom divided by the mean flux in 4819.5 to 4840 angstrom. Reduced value 0.9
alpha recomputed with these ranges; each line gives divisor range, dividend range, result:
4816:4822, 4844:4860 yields 0.96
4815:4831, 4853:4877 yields 0.89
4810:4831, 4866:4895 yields 0.88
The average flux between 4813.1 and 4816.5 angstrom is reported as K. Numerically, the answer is 18.3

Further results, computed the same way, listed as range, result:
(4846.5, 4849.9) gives 16.5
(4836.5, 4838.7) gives 16.8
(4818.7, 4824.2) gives 17.6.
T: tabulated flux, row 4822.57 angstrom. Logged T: 19.58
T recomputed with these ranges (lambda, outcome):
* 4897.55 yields 19.26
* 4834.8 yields 16.11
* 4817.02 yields 17.32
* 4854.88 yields 19.09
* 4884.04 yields 16.82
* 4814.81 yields 18.51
